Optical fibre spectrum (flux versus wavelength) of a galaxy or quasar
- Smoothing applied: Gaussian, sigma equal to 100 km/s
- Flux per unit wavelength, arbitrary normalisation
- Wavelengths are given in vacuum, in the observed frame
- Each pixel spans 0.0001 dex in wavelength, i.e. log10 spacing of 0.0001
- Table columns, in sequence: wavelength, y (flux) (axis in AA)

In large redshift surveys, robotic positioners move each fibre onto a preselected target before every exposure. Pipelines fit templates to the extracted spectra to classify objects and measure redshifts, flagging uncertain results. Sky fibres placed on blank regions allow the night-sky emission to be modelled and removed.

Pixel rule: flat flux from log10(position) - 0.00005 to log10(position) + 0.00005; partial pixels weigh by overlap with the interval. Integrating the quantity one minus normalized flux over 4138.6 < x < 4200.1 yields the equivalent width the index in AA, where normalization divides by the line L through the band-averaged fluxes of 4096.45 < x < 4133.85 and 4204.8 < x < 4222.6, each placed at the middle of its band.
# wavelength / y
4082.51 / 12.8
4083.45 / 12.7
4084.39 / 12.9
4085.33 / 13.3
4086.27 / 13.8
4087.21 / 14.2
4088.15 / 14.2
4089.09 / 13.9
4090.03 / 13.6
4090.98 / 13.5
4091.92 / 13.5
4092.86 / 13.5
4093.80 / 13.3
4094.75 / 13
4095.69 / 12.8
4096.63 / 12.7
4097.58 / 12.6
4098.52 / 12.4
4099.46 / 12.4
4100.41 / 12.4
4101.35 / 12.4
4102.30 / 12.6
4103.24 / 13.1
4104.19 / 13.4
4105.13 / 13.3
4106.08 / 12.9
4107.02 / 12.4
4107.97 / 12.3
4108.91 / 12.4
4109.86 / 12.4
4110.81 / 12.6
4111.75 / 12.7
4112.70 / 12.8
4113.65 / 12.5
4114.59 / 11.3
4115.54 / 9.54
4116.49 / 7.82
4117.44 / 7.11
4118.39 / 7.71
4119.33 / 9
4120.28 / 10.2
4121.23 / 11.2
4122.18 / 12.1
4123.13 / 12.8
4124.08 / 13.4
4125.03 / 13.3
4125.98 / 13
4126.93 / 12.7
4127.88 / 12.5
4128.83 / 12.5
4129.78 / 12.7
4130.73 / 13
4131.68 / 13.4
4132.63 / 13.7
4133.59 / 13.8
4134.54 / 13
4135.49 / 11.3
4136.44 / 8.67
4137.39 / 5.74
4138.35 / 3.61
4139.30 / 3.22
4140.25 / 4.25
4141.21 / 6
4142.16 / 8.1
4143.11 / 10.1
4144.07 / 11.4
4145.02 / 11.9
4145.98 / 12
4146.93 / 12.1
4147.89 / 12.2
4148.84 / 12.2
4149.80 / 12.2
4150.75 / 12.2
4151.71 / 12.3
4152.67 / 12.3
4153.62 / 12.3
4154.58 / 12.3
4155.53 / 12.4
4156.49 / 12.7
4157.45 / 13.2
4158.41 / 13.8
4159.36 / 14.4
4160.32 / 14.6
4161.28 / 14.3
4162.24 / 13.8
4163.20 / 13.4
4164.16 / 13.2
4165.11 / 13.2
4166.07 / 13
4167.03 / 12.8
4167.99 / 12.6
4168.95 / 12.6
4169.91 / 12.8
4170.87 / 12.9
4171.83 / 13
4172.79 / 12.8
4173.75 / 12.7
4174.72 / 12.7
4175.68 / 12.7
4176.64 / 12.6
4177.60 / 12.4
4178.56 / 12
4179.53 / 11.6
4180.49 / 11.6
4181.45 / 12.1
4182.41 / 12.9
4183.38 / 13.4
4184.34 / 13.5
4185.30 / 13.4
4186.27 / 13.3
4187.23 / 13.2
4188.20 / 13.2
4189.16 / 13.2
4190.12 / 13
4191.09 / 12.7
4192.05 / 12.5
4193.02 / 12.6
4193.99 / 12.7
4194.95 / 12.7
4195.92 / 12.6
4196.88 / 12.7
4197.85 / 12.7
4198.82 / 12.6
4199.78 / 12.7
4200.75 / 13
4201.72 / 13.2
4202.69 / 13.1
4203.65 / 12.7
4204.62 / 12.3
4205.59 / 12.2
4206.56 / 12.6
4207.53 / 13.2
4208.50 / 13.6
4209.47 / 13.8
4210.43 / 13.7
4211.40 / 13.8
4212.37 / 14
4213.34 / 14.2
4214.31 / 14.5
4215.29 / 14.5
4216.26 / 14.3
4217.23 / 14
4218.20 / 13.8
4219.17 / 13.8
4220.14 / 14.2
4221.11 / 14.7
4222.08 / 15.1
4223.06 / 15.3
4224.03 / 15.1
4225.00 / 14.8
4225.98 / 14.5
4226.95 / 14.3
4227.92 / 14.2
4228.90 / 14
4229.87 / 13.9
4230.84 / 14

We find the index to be 3.9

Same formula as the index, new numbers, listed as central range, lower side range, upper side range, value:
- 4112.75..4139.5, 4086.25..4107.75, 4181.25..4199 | 4.5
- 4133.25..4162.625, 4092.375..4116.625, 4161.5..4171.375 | 4.3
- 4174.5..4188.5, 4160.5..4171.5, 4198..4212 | 0.5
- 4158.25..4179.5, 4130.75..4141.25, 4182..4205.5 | -3.5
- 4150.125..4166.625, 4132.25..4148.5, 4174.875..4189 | -3.4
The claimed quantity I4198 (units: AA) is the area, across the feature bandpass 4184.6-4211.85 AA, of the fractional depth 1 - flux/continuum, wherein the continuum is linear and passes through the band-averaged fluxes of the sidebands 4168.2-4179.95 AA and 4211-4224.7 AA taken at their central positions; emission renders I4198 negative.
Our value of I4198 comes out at 1.2 AA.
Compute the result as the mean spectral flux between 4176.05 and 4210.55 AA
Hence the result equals 12.8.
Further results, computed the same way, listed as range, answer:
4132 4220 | 12.4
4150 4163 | 13.1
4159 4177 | 13.2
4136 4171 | 11.4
